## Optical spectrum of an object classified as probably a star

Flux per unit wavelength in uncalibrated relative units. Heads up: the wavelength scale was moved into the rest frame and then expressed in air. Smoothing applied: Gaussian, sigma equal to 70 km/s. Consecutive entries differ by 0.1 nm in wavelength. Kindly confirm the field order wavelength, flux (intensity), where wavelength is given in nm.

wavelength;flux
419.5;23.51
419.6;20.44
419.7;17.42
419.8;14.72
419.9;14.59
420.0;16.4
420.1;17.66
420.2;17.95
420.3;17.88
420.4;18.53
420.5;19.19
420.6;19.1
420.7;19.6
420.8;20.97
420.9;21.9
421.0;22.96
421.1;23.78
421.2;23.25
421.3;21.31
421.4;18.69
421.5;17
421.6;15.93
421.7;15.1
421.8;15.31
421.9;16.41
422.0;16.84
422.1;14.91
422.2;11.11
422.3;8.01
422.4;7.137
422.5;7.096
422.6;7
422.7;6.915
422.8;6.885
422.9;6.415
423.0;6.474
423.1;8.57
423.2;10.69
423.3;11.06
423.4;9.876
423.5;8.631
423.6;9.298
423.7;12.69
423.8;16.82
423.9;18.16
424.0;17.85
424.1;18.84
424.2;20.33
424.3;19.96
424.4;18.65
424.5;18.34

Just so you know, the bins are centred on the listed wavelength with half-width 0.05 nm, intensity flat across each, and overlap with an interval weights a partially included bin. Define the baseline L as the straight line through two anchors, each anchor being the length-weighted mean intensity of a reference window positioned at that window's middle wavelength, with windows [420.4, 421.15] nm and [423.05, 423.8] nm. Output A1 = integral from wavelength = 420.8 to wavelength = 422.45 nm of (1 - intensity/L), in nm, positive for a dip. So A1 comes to 0.09 nm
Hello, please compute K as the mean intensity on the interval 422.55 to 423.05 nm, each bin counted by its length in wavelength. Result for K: 6.74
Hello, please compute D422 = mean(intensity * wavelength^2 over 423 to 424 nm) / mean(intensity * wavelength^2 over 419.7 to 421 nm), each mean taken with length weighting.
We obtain 0.65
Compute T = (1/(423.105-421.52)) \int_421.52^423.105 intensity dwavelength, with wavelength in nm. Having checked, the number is 10.8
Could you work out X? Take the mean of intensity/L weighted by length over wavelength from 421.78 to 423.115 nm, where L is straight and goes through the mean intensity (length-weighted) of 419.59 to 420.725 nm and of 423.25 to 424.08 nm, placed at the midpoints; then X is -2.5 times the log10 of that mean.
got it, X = 0.45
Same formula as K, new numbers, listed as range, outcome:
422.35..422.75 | 7.04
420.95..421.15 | 23.4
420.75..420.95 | 21.4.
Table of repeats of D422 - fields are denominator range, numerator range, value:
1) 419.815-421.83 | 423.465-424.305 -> 0.85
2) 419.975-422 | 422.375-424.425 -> 0.63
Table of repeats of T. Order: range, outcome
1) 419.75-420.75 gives 17.6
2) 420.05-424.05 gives 14.6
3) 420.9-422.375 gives 17.2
